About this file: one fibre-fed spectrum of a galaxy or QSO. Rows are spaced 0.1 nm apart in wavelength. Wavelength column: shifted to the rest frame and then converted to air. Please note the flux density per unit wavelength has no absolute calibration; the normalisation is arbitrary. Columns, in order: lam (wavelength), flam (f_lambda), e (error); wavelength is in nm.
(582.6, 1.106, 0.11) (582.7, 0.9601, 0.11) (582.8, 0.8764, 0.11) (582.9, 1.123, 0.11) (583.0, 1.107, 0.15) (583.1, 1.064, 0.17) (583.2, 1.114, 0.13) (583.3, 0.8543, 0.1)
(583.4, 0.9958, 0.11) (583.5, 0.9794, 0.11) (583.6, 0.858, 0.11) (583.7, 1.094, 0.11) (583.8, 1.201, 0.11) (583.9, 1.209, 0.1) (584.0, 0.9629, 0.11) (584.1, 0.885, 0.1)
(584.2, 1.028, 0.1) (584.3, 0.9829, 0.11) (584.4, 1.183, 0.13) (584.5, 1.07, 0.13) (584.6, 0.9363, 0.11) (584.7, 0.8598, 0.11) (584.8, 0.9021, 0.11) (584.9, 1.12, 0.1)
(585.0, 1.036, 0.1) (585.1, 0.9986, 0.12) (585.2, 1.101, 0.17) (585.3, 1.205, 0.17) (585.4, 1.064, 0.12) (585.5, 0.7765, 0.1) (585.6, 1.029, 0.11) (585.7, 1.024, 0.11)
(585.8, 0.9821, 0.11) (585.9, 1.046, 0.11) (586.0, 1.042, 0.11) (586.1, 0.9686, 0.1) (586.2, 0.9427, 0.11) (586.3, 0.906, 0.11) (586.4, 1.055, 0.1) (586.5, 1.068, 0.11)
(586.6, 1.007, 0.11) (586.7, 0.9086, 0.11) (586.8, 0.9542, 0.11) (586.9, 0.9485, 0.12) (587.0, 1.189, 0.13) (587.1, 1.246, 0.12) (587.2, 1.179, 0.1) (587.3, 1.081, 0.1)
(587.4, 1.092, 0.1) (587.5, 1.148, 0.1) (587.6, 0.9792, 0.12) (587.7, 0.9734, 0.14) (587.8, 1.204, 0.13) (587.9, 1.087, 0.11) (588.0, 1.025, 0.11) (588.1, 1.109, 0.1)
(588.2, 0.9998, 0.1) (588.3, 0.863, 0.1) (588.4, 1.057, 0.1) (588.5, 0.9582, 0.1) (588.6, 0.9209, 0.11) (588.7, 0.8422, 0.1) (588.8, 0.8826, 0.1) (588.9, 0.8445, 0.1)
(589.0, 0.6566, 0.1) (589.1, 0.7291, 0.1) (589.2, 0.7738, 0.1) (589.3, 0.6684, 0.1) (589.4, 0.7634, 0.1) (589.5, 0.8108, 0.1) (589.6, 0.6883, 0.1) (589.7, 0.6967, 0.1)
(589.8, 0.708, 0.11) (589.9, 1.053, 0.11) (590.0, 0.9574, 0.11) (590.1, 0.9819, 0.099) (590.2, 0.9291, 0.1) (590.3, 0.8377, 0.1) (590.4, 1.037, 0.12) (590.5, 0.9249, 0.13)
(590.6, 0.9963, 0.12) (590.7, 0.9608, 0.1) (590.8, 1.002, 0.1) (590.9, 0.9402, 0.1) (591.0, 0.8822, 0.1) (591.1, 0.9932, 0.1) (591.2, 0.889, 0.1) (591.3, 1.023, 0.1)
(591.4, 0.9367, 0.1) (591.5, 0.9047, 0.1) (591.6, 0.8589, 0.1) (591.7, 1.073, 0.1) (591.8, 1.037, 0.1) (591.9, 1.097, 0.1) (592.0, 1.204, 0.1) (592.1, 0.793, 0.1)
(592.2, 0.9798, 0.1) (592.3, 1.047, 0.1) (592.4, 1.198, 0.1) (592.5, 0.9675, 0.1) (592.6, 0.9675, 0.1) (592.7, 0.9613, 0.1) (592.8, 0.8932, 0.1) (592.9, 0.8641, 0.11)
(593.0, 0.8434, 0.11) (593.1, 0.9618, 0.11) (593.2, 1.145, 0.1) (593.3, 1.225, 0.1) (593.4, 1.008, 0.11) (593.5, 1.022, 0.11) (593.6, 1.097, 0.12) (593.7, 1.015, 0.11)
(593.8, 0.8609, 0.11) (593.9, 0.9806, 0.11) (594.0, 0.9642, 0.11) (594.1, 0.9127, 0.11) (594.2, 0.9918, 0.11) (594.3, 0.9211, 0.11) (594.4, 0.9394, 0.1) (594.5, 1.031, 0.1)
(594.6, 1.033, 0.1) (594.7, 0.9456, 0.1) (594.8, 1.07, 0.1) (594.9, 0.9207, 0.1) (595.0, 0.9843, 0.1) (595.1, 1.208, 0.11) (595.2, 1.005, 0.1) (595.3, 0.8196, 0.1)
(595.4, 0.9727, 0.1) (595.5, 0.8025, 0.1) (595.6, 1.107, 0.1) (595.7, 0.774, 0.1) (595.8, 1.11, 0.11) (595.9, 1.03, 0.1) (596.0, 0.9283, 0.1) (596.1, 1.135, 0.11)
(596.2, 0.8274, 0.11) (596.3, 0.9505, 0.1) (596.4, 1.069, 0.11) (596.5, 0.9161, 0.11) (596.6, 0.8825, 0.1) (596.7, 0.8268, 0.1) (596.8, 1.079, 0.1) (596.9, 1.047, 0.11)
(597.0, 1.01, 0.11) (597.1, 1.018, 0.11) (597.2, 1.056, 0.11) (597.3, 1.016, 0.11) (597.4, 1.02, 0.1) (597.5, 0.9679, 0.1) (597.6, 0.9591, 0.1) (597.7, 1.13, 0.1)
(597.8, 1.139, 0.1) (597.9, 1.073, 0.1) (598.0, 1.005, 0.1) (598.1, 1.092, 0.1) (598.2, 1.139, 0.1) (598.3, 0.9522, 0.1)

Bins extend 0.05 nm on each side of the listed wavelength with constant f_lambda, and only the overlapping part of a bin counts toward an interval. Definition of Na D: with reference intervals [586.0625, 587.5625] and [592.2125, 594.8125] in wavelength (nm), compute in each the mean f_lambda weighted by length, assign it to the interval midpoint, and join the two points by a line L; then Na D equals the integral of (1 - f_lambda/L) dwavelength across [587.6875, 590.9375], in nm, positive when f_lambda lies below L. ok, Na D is 0.39 nm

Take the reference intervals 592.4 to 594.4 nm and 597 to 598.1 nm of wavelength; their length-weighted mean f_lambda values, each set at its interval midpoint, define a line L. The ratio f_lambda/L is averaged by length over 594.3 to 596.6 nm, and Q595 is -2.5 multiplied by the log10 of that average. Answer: 0.04 mag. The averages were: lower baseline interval 0.984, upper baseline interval 1.04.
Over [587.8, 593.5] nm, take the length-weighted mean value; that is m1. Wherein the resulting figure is 0.94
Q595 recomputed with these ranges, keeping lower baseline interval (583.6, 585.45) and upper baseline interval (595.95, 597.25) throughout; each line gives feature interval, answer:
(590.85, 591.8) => 0.06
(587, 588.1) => -0.08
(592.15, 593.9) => 0.00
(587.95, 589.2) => 0.13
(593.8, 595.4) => 0.01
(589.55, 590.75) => 0.13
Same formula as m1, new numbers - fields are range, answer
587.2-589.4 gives 0.948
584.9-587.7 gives 1.04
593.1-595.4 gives 1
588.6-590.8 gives 0.85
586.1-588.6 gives 1.04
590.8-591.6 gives 0.937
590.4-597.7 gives 0.985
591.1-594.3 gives 0.99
